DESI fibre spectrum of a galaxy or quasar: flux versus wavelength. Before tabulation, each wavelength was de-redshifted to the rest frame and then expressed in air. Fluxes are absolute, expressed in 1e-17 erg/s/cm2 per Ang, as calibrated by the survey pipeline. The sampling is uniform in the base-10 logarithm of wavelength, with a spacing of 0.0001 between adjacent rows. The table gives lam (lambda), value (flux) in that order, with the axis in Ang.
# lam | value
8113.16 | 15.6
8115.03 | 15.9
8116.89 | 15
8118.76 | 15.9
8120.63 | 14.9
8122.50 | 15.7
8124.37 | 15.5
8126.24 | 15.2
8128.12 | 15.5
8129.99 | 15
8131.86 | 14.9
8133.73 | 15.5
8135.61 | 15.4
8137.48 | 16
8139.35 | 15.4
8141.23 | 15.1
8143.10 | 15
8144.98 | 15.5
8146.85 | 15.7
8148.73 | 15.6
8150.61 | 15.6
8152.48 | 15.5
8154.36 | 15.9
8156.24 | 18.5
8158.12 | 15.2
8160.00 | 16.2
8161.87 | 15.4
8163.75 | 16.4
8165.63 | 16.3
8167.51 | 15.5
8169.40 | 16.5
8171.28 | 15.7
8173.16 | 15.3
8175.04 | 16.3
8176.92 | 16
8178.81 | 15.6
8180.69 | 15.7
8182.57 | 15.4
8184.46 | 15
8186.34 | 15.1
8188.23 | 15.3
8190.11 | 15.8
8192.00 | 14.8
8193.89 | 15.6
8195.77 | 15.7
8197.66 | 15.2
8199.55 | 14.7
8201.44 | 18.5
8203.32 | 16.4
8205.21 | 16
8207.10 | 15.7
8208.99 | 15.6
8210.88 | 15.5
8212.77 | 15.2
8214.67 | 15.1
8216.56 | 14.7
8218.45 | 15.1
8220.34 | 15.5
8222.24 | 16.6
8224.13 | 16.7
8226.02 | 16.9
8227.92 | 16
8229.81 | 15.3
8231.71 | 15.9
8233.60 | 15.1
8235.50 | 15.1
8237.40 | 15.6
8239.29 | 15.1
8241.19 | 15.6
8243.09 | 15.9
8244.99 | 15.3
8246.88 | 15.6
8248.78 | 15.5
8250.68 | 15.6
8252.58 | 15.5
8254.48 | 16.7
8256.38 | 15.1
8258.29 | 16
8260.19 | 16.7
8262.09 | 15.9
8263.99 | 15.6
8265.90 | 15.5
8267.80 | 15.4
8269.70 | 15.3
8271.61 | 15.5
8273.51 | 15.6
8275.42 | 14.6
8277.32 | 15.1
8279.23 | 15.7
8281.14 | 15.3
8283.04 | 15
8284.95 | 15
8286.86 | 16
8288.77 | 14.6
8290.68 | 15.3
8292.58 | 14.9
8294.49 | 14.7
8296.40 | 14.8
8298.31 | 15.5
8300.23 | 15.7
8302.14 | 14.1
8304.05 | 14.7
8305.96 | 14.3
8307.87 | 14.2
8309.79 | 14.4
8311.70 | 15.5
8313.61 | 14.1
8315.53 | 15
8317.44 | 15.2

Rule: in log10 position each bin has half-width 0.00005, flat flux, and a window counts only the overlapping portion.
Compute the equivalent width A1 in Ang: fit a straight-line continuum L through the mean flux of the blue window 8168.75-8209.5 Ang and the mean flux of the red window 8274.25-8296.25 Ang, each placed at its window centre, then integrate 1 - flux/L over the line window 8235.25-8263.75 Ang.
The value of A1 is -0.7 Ang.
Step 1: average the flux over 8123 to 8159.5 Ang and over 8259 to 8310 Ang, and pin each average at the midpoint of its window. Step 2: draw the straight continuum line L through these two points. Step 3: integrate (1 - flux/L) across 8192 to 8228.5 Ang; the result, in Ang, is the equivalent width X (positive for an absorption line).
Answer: -1.0 Ang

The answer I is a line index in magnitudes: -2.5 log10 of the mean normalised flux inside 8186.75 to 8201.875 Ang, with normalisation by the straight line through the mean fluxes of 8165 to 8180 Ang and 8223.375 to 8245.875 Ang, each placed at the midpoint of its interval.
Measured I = 0.02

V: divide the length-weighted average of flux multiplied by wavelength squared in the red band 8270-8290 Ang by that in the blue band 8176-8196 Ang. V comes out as 1.01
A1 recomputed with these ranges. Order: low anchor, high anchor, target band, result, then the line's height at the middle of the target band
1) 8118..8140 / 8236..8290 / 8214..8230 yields -0.3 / 15.5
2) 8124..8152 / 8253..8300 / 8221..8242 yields -0.5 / 15.4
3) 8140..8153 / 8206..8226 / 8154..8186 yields -0.9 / 15.5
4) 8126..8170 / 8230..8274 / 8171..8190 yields 0.2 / 15.7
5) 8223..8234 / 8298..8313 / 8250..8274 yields -0.4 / 15.5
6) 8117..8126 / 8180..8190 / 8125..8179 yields -1.2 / 15.4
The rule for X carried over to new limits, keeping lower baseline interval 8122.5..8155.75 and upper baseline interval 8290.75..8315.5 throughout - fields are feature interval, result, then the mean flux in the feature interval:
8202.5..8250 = -1.7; 15.6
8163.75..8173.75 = -0.4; 15.9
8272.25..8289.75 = -0.4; 15.2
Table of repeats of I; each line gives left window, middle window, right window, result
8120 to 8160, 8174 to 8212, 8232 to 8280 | -0.009 mag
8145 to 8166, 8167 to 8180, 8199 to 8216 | 0.007 mag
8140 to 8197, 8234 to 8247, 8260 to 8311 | -0.006 mag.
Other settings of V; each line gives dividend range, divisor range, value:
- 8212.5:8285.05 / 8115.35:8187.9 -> 1.02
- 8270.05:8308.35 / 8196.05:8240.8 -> 0.97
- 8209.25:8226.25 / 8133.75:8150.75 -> 1.03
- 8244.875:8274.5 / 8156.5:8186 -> 1.01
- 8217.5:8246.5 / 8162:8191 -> 1.01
